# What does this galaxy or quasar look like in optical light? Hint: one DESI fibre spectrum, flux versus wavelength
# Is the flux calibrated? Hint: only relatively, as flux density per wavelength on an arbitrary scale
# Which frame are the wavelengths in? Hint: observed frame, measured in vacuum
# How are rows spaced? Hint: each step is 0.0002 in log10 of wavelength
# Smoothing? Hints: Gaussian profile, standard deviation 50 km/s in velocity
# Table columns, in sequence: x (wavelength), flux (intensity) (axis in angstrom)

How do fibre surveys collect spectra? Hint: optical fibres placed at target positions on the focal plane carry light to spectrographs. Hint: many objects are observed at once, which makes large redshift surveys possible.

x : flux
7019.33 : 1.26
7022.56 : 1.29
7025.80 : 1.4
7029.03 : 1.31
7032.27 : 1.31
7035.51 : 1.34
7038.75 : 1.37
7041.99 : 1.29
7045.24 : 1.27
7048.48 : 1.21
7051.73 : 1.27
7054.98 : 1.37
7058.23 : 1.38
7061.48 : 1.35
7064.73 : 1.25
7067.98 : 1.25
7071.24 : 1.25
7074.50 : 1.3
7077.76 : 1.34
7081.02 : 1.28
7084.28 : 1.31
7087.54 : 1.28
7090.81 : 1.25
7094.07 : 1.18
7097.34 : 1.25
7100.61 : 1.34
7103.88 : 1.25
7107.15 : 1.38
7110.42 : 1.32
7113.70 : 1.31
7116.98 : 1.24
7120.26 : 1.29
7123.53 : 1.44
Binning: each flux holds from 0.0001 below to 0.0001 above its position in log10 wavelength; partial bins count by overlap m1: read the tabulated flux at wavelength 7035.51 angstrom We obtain 1.34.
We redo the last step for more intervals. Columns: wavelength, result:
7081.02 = 1.28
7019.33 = 1.26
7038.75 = 1.37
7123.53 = 1.44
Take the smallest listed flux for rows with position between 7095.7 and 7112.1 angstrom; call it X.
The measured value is 1.25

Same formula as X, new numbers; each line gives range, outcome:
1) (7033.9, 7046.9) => 1.27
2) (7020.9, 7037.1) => 1.29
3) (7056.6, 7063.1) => 1.35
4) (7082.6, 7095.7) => 1.18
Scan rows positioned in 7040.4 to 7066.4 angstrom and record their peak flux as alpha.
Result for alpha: 1.38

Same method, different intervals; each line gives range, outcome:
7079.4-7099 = 1.31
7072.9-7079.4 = 1.34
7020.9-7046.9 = 1.4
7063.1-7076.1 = 1.3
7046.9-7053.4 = 1.27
